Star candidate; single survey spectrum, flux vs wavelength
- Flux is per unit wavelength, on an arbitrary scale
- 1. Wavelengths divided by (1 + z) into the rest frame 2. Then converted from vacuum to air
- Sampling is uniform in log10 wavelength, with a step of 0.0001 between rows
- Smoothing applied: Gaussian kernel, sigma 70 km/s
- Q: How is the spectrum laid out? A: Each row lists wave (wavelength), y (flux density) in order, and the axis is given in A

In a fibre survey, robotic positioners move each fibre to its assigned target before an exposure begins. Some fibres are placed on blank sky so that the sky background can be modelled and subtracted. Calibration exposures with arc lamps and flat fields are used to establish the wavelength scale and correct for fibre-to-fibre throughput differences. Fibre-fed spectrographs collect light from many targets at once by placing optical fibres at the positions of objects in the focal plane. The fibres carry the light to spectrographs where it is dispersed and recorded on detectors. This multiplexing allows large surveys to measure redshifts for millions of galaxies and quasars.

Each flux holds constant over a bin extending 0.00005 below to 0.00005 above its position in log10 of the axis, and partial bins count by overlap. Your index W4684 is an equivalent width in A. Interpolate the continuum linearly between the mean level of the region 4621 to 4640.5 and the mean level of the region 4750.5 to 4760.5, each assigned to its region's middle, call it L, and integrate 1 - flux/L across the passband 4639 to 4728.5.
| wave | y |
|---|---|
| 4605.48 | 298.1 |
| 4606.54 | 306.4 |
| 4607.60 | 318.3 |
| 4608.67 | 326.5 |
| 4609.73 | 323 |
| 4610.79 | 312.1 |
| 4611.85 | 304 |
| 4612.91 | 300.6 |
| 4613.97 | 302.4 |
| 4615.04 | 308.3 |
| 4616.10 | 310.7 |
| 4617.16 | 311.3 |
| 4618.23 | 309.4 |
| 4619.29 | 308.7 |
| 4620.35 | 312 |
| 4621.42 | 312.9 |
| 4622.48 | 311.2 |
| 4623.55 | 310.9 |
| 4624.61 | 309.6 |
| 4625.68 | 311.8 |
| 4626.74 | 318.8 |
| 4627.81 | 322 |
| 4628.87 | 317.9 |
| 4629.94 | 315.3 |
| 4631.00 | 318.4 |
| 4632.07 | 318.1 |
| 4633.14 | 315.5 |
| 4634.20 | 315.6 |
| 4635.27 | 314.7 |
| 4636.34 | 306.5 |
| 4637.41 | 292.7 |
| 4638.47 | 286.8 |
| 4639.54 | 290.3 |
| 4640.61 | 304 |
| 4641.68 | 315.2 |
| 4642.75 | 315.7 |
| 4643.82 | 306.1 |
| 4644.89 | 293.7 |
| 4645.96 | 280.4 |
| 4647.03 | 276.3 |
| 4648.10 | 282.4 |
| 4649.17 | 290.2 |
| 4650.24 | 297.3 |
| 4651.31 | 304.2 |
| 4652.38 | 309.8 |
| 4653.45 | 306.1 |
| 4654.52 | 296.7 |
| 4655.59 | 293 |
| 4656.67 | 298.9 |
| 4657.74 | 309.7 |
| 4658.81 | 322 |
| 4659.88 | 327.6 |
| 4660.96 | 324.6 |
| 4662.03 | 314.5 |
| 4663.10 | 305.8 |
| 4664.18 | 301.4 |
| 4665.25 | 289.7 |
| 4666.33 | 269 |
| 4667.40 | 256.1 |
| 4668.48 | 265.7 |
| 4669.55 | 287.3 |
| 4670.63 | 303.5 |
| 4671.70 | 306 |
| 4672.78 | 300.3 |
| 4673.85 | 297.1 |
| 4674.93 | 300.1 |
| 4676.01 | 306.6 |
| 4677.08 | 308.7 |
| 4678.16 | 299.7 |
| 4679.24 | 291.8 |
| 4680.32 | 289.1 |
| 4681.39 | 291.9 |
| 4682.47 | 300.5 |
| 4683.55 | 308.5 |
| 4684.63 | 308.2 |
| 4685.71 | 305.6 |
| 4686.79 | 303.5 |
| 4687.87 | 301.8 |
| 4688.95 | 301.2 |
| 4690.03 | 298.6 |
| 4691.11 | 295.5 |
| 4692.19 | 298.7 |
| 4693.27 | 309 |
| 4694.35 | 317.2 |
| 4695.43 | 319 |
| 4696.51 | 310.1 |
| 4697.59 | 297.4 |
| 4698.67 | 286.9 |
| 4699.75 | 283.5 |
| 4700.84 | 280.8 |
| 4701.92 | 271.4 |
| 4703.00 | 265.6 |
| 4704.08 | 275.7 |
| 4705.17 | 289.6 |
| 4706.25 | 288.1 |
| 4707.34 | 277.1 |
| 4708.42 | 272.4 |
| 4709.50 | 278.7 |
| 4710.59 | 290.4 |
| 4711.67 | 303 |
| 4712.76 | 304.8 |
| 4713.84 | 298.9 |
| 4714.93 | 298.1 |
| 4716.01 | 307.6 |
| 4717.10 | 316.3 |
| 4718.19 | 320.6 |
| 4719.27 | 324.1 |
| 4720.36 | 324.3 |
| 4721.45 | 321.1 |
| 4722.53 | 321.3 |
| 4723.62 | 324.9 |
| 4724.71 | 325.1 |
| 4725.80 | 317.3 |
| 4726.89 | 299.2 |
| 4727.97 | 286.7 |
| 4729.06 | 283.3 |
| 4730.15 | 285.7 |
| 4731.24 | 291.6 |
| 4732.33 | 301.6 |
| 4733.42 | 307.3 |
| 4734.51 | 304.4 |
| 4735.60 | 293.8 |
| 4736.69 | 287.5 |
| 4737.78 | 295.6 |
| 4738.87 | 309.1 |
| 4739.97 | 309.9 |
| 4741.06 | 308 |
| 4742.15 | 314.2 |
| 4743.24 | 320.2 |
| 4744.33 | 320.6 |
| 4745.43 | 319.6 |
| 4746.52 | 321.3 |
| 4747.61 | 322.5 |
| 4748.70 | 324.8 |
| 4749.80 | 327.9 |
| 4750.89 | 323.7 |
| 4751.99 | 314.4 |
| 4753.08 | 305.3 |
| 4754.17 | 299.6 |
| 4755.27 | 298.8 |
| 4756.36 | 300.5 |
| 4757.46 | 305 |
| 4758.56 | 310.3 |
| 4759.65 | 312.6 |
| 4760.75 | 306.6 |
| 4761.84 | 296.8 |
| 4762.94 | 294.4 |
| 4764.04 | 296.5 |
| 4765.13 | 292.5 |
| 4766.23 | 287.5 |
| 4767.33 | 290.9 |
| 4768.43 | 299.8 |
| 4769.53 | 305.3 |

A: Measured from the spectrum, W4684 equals 2.8 A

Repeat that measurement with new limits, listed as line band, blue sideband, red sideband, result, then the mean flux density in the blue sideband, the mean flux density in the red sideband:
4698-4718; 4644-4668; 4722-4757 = 1.0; 298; 308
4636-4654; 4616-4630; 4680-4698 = 0.7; 313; 304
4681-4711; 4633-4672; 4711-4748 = 1.0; 299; 308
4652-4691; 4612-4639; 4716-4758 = 1.3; 310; 310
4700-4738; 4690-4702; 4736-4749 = 0.9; 298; 312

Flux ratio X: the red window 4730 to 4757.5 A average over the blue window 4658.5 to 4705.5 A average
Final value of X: 1.04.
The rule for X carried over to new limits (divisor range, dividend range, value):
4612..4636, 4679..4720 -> 0.95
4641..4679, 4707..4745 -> 1.02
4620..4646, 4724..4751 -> 1.00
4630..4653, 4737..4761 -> 1.03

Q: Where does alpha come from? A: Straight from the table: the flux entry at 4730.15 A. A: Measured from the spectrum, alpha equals 285.7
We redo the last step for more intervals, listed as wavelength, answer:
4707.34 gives 277.1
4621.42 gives 312.9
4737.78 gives 295.6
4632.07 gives 318.1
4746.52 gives 321.3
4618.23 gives 309.4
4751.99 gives 314.4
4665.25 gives 289.7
